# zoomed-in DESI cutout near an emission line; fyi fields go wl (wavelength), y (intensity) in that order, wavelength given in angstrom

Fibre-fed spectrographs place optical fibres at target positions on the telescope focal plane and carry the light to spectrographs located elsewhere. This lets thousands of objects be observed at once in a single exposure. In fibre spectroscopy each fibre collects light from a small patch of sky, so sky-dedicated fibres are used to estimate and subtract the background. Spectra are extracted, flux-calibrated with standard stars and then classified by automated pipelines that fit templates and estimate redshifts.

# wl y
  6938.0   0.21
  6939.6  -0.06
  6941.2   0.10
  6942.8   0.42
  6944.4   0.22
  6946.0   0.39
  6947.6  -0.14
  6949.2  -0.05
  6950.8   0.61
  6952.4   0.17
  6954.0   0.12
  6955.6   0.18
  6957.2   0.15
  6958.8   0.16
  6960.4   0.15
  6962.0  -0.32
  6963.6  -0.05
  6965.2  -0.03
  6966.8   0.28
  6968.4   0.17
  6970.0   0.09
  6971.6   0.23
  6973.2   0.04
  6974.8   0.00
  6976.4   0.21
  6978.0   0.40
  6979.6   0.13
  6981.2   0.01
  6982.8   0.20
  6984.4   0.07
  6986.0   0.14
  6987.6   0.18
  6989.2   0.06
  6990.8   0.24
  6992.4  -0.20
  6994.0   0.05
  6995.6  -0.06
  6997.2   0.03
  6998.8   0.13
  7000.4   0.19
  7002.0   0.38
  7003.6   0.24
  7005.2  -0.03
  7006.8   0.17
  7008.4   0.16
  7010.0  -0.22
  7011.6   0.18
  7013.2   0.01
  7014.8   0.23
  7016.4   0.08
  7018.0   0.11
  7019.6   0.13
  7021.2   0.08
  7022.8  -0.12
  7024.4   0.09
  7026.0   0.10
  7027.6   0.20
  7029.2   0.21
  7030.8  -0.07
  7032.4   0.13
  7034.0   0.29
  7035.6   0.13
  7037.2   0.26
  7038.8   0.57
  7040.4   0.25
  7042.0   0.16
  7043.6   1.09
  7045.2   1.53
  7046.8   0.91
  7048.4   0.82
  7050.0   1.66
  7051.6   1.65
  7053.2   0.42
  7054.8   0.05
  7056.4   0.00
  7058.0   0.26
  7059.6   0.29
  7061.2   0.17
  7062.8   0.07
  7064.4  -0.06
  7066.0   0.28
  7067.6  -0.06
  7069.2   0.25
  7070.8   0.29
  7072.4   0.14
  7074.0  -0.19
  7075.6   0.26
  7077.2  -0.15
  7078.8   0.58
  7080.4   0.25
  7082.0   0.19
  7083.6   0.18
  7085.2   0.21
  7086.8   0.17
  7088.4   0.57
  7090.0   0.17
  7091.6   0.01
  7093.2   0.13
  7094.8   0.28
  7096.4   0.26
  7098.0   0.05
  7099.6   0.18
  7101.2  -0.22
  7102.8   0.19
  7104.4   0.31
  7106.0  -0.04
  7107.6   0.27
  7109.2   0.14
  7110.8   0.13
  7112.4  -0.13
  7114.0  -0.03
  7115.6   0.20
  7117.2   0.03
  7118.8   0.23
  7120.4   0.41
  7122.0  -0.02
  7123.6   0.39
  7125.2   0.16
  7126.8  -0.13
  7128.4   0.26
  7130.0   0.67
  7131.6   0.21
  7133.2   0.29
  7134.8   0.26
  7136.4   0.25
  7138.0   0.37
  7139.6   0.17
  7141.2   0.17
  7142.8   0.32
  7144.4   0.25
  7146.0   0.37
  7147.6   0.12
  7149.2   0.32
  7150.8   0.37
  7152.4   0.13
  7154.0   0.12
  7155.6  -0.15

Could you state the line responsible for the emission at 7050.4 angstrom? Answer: [O II] 3727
